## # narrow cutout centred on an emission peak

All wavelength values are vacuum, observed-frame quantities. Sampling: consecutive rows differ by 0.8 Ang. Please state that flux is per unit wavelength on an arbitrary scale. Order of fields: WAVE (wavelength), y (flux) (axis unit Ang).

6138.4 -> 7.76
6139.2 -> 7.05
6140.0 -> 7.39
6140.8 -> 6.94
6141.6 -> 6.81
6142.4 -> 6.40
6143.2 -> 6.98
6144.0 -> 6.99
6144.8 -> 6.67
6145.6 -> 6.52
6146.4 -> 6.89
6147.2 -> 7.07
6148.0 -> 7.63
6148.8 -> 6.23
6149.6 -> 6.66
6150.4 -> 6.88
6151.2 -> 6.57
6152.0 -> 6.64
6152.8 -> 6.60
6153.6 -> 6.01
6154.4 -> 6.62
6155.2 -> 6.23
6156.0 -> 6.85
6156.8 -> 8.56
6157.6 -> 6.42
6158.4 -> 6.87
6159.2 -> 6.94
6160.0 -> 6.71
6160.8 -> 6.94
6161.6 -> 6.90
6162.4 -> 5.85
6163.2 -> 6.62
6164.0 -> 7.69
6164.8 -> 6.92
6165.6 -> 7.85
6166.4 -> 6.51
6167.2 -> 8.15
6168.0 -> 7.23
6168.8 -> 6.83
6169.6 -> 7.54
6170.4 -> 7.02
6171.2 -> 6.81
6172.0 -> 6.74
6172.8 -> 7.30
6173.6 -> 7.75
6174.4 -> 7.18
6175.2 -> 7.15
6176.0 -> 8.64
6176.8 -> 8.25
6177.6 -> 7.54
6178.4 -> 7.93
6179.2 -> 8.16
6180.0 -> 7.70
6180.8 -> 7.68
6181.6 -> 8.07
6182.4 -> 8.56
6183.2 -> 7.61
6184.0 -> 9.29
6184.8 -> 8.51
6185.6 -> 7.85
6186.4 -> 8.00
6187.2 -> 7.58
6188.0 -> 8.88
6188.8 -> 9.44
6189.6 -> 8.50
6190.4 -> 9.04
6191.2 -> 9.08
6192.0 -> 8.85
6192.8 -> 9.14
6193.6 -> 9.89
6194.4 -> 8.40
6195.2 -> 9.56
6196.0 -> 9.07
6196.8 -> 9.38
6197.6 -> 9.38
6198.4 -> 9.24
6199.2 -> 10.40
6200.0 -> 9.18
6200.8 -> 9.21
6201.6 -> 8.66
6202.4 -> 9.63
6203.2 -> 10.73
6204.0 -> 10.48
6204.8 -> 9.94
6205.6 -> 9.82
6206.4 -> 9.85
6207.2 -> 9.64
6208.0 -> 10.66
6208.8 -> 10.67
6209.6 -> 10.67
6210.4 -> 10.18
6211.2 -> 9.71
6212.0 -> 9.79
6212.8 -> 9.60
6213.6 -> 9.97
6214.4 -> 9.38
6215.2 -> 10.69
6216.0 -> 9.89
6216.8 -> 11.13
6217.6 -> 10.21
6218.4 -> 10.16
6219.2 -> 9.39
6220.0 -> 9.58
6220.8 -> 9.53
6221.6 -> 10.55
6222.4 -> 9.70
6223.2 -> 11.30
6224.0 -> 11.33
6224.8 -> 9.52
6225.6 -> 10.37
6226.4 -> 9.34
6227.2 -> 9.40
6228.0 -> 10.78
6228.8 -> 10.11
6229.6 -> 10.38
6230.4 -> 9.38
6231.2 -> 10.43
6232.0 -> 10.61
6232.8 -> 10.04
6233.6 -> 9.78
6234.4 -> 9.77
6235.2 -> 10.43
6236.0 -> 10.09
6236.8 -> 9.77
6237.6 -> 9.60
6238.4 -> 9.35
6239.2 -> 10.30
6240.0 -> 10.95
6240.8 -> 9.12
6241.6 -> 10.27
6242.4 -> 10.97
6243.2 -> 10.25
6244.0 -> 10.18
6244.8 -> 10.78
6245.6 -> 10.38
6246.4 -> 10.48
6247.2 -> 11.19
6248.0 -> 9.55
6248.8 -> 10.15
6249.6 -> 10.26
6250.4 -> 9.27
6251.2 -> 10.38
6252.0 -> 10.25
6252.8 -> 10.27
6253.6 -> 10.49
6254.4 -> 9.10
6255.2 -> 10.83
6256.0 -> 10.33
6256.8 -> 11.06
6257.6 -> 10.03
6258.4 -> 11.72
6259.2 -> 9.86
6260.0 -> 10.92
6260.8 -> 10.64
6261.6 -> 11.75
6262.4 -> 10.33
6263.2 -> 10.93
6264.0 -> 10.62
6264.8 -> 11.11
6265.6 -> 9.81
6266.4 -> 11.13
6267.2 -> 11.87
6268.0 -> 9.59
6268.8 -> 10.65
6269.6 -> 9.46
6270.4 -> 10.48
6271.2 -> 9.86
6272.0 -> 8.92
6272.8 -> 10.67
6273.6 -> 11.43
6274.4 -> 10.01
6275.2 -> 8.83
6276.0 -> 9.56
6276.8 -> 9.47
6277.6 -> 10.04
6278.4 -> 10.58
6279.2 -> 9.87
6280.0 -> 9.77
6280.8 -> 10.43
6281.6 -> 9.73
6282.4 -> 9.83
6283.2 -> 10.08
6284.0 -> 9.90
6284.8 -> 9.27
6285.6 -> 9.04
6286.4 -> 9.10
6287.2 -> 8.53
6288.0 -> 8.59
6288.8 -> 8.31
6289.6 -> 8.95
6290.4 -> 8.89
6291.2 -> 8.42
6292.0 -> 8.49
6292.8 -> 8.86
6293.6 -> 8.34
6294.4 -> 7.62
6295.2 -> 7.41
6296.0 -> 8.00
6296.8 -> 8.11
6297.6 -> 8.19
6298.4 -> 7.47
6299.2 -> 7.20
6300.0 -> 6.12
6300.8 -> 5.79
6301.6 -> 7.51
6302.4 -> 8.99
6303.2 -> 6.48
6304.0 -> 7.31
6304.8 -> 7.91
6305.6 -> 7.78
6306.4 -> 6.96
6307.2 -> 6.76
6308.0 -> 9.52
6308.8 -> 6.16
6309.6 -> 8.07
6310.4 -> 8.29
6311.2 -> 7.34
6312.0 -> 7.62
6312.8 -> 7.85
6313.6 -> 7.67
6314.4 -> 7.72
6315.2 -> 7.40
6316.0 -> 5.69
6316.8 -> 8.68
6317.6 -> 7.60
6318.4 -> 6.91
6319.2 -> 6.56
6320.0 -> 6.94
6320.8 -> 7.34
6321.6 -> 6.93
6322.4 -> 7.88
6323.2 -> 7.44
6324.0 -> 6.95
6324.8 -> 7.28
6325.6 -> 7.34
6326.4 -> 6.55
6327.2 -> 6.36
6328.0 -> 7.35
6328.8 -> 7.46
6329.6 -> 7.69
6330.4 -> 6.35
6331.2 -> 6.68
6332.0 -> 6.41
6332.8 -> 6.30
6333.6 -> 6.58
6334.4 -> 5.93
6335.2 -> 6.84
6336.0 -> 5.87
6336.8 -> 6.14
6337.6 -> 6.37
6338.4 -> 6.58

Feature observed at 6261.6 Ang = C III] 1909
